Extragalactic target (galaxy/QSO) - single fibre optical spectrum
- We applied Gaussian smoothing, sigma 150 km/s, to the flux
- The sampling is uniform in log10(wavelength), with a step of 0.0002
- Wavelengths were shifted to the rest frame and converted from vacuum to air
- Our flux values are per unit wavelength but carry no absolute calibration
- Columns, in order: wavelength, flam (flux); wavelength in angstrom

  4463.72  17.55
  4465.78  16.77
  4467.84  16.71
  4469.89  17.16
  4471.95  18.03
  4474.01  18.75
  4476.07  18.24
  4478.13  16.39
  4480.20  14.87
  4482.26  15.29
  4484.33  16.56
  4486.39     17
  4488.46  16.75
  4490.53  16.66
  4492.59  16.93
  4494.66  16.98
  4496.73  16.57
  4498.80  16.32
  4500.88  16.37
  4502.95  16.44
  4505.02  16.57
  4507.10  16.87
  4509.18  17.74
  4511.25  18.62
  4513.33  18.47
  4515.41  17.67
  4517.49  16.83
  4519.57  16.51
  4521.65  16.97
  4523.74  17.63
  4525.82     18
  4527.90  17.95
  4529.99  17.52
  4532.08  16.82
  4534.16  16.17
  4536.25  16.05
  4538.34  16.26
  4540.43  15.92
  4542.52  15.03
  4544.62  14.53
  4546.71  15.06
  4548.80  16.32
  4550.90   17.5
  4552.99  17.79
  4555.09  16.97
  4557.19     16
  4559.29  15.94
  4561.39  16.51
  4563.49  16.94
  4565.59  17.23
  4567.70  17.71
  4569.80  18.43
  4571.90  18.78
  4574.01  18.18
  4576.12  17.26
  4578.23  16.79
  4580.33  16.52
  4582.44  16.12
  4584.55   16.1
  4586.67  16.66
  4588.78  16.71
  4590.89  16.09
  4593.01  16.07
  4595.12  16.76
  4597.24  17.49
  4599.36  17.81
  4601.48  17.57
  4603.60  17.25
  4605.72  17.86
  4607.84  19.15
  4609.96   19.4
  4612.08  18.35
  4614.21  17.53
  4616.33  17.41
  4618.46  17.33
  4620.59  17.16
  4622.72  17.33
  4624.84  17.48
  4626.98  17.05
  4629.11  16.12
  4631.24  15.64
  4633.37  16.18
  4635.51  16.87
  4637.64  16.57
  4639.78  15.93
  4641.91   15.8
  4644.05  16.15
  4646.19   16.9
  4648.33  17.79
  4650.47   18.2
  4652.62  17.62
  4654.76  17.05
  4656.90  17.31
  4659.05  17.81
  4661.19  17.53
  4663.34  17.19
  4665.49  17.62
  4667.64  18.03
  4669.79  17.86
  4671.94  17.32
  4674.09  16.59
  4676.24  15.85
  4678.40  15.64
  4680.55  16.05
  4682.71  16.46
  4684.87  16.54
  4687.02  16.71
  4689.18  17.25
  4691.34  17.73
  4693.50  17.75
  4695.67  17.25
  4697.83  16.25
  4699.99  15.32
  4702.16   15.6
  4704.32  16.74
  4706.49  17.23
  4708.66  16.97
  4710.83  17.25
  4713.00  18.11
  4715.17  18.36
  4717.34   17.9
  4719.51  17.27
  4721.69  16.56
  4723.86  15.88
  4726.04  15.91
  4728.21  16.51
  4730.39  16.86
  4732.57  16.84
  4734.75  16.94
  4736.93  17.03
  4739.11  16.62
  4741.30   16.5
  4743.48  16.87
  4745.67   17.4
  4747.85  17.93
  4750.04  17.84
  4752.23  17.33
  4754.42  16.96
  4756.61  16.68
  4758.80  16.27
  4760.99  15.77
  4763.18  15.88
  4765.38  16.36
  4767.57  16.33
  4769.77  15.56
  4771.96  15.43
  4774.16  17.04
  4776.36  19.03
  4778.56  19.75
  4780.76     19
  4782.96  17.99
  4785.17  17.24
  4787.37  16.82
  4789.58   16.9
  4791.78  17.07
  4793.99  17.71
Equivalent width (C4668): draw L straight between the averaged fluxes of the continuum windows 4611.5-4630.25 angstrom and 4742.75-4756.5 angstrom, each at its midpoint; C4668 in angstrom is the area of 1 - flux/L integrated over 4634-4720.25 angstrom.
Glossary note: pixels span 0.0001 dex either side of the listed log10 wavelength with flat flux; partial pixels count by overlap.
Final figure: 1.48 angstrom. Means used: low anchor 17.3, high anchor 17.3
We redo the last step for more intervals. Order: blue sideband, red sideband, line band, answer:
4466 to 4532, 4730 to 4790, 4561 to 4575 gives -0.55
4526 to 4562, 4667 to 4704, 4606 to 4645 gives -1.22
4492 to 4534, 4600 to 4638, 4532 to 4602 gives 2.31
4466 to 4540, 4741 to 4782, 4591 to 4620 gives -1.05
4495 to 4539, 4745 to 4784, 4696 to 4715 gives 0.37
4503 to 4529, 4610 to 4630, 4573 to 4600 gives 0.98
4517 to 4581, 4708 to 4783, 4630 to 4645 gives 0.69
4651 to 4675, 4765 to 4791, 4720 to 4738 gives 0.82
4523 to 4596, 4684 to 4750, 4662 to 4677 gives -0.31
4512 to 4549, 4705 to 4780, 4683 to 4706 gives 0.26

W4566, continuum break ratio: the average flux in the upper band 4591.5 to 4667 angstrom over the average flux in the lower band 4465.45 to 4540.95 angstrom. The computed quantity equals 1.02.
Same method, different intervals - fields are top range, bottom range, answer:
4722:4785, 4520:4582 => 1.01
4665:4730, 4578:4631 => 0.98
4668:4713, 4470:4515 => 0.99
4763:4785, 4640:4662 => 1.01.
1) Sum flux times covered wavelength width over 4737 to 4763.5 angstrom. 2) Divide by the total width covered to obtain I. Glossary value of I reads 16.9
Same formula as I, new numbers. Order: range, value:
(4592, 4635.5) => 17.3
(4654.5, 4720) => 17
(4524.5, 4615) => 17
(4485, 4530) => 17.1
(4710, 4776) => 16.8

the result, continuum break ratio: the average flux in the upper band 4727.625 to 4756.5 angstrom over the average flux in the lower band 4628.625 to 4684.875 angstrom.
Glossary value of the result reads 1.01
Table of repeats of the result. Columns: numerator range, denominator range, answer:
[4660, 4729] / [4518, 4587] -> 1.01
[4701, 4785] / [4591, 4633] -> 0.98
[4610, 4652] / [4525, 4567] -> 1.03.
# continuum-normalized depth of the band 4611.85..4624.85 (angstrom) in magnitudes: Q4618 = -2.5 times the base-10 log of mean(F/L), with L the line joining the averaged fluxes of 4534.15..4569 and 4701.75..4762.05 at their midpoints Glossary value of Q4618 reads -0.056 mag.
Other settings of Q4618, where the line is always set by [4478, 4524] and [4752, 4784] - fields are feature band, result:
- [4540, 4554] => 0.05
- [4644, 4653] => -0.03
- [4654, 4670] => -0.04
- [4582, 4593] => 0.04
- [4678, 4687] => 0.04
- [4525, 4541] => 0.00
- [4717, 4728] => 0.02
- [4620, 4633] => 0.01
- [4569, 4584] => -0.03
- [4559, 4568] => 0.00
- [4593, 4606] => -0.03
